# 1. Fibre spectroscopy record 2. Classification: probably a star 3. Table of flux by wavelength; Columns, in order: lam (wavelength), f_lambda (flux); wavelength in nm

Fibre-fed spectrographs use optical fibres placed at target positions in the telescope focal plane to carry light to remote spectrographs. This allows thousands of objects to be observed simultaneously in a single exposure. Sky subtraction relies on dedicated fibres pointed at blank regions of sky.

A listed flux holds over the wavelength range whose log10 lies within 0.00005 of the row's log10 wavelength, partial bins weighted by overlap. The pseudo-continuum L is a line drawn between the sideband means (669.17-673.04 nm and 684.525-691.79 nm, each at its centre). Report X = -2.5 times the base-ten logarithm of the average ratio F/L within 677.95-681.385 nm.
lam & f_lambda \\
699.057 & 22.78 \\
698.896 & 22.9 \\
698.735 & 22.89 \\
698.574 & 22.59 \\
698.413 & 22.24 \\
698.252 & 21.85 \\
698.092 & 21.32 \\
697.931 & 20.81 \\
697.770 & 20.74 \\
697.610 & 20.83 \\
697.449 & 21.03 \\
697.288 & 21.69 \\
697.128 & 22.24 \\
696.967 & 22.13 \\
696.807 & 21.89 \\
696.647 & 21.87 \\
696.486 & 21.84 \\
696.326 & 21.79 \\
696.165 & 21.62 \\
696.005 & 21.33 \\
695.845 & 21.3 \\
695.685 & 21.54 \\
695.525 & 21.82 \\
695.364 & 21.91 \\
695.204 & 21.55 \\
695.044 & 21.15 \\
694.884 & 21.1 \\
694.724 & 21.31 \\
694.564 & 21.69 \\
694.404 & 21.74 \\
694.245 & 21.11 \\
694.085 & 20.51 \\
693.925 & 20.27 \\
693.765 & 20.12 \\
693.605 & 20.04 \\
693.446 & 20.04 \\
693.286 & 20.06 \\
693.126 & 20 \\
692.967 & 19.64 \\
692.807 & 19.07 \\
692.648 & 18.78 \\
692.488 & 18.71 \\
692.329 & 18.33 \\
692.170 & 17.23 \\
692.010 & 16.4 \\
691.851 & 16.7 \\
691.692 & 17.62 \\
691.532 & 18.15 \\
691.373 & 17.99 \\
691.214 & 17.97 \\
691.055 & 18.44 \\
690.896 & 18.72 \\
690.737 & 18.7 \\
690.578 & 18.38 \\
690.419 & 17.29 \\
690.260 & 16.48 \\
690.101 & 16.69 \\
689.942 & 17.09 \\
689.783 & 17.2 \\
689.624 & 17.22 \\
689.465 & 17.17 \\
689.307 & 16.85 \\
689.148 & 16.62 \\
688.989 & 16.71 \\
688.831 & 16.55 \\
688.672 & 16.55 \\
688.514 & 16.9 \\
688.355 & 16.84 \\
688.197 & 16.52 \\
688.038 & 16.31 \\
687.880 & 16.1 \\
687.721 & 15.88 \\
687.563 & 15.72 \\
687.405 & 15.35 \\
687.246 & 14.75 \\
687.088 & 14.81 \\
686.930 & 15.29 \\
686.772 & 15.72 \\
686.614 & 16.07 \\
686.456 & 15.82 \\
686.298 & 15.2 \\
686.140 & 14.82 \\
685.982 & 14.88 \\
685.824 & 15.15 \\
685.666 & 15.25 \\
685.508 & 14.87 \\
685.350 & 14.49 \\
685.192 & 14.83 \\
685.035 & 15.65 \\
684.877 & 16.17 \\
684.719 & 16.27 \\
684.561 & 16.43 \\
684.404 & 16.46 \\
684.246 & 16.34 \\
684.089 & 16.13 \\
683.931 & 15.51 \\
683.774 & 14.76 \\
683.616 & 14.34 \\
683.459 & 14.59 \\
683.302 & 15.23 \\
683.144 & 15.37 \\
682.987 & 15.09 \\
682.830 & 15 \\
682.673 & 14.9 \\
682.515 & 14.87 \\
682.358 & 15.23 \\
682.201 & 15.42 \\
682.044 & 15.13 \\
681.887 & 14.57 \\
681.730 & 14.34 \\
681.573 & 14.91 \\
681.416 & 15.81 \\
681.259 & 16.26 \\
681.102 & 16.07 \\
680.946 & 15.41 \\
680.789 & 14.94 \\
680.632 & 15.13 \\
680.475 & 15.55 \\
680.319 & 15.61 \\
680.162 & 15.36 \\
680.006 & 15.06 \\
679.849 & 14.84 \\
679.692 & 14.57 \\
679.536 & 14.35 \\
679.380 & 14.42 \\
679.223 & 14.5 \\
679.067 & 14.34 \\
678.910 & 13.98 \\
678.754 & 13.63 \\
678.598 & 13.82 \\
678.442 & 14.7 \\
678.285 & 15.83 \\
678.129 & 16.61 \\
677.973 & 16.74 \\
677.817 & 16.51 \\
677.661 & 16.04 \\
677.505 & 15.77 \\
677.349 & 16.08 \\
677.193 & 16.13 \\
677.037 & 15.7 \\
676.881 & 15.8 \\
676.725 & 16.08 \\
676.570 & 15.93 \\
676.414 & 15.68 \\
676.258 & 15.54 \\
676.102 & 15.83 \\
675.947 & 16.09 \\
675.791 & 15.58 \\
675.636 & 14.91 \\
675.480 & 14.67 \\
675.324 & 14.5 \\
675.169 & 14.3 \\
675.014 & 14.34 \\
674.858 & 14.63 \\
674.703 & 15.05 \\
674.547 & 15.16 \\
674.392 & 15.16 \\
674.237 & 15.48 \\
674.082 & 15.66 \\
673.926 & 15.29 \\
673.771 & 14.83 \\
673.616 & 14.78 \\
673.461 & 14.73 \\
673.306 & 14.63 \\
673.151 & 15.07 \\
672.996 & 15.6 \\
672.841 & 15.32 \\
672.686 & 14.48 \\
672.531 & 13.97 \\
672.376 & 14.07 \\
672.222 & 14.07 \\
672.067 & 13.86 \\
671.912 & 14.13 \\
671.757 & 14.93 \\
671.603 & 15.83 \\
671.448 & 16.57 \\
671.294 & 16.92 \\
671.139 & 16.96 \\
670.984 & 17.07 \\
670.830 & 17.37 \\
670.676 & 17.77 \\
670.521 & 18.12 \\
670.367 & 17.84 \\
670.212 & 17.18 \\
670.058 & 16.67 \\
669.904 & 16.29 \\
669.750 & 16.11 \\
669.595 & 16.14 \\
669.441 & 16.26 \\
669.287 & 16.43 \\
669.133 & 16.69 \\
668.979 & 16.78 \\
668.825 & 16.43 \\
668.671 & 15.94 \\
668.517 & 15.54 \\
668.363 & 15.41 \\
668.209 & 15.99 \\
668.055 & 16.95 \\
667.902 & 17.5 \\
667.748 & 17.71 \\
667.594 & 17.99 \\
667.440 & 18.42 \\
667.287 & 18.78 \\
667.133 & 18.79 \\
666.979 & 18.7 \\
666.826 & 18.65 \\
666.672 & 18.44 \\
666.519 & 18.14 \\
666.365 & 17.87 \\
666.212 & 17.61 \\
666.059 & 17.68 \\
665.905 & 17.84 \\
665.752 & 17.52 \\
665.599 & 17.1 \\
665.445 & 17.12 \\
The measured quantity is 0.08 mag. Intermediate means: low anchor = 16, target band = 15.1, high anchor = 16.4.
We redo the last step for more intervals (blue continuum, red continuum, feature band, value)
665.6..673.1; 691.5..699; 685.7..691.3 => 0.19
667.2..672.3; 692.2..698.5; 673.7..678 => 0.14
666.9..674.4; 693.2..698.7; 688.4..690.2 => 0.18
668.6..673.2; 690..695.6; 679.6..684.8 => 0.16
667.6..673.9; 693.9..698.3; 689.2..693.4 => 0.14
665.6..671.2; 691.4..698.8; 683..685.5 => 0.24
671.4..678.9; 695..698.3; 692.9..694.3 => 0.02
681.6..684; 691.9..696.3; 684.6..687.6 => 0.08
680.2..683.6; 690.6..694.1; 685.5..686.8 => 0.09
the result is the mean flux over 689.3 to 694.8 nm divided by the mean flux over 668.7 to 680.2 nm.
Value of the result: 1.21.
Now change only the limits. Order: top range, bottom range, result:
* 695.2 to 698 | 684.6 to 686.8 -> 1.40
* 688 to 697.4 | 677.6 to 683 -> 1.27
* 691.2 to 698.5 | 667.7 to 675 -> 1.29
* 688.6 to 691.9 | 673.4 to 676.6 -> 1.15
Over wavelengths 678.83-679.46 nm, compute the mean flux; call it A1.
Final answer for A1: 14.3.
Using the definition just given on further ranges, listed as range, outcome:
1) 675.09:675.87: 14.8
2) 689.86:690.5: 16.9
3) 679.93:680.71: 15.4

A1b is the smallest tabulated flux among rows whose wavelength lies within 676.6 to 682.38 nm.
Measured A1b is 13.63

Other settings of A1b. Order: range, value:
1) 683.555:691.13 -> 14.34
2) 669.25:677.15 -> 13.86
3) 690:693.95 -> 16.4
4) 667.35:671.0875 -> 15.41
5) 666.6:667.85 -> 17.71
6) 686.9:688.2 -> 14.75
